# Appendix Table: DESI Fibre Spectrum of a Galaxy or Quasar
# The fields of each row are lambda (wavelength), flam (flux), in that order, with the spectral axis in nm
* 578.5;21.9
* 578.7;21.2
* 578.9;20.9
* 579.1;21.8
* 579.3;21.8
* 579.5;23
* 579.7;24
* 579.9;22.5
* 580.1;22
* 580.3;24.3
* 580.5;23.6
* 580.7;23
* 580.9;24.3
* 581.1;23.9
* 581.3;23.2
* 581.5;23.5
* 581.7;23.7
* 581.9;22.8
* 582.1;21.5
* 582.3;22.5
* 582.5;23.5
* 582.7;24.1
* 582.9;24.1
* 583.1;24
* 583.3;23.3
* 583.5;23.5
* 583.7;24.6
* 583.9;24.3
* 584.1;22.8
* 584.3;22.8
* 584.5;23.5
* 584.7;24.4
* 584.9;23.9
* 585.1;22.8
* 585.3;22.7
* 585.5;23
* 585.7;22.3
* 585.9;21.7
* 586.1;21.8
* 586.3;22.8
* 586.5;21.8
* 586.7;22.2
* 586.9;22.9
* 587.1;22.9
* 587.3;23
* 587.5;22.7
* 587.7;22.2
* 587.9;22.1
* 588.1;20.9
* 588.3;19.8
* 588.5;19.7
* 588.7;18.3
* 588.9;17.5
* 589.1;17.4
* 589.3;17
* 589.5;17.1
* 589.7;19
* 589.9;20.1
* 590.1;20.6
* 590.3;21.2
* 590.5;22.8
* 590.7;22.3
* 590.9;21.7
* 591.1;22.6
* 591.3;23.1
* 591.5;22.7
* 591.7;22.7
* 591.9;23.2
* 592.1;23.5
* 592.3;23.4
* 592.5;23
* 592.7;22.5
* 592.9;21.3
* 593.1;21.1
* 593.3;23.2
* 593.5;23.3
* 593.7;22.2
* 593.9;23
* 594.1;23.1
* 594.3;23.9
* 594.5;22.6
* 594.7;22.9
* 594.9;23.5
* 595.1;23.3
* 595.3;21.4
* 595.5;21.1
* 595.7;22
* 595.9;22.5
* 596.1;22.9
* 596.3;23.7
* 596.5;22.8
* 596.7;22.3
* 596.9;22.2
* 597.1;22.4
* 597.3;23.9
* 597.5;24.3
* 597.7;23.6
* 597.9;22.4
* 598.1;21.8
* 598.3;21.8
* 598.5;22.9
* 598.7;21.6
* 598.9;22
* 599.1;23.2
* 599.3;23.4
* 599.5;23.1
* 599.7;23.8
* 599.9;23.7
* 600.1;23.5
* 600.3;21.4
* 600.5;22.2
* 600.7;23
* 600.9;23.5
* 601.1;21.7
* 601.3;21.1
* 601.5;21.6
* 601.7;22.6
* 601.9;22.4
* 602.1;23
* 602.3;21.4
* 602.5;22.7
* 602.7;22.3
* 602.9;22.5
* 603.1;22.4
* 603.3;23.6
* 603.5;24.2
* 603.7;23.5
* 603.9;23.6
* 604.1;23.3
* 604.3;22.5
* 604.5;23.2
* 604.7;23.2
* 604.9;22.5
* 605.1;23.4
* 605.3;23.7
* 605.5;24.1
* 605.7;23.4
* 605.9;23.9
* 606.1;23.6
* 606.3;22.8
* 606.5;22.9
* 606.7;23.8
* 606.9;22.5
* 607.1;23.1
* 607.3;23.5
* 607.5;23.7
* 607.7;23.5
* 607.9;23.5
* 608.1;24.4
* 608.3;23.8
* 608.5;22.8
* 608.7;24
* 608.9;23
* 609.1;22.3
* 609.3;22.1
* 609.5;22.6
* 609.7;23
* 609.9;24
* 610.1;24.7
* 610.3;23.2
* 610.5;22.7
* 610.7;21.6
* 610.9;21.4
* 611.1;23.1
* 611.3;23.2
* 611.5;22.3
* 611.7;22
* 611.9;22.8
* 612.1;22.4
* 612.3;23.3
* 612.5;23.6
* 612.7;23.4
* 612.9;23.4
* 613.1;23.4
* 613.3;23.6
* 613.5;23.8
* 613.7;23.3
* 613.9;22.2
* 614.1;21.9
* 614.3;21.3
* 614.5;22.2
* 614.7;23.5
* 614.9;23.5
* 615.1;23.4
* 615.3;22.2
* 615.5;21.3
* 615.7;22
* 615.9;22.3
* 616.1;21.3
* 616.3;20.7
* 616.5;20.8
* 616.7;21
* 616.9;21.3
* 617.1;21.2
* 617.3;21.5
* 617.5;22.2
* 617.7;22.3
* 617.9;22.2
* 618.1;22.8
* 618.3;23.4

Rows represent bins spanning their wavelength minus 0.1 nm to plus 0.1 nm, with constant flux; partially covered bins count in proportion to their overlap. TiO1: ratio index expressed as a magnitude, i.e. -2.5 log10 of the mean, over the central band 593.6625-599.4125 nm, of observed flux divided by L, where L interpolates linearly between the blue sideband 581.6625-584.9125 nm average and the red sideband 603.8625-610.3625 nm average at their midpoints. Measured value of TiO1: 0.03 mag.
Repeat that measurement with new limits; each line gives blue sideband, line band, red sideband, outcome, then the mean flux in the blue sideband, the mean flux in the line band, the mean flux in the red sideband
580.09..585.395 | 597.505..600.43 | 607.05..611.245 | 0.02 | 23.5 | 22.8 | 23.1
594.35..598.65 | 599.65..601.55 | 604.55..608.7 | 0.02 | 22.7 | 22.5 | 23.4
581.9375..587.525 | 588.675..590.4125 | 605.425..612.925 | 0.23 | 23.1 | 18.7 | 23.1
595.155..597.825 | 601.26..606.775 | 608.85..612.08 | -0.01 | 22.7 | 23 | 22.7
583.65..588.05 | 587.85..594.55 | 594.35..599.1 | 0.07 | 22.8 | 21.4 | 22.6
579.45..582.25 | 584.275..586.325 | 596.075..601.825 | 0.01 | 23.2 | 22.9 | 22.7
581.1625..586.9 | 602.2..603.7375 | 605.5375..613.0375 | 0.02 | 23.1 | 22.8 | 23.1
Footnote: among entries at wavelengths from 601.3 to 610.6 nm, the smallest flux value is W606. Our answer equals 21.4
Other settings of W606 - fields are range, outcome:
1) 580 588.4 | 19.8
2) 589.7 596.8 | 19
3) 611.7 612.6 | 22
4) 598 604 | 21.1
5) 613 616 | 21.3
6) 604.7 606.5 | 22.5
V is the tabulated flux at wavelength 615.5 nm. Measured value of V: 21.3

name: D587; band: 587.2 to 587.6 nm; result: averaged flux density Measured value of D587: 22.8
